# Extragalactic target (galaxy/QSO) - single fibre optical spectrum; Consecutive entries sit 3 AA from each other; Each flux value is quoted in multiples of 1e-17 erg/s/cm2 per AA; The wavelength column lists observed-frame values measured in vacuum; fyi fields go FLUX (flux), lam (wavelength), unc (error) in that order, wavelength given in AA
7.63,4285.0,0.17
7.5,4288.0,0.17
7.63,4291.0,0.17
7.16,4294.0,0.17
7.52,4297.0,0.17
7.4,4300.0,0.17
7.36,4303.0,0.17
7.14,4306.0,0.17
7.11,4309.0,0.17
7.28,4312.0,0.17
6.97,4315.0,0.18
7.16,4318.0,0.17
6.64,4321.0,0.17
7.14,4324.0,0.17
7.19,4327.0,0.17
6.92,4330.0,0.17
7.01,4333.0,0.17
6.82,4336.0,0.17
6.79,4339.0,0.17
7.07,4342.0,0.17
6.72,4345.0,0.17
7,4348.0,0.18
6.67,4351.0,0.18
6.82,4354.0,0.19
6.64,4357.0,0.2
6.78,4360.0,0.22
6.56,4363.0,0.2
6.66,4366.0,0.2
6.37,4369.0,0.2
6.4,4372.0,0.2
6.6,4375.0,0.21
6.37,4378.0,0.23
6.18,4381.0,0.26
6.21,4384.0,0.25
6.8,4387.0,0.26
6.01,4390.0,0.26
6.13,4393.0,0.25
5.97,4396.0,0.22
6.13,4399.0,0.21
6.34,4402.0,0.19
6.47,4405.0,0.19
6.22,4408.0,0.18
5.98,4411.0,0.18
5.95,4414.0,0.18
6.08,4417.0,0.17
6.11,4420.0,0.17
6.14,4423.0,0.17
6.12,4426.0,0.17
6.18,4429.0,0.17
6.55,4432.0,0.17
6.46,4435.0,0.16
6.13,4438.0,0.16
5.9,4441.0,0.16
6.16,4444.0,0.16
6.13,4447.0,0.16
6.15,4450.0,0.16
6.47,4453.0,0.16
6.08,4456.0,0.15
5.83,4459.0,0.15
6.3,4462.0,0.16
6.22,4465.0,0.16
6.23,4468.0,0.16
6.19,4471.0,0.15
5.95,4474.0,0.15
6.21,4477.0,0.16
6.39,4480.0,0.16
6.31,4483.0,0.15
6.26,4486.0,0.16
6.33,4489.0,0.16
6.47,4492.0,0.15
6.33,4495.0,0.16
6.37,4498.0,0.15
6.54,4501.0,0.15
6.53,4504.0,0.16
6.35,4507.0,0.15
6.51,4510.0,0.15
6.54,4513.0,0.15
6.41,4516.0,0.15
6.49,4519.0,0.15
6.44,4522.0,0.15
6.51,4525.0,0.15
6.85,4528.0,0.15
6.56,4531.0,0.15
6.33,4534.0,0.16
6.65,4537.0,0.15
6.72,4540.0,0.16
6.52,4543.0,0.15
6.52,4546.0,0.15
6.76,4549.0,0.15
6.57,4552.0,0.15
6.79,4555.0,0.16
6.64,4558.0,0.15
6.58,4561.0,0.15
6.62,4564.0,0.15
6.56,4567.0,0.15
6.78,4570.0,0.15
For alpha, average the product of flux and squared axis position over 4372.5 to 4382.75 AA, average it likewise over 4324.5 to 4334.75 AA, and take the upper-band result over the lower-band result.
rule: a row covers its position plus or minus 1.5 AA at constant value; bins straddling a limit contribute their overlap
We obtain 0.93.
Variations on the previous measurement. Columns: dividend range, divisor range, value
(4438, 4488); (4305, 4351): 0.94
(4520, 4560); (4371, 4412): 1.12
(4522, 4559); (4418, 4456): 1.12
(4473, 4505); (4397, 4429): 1.07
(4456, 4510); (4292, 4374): 0.97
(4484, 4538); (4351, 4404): 1.07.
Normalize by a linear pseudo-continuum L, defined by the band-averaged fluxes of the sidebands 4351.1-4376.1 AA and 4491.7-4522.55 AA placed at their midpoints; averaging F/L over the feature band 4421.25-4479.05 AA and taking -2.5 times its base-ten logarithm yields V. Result 0.06 mag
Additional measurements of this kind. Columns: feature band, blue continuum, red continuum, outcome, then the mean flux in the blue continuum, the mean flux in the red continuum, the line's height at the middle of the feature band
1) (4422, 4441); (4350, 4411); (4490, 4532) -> 0.03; 6.4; 6.49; 6.44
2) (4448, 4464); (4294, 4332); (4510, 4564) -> 0.10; 7.15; 6.58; 6.79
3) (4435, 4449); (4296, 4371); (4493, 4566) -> 0.10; 6.94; 6.55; 6.72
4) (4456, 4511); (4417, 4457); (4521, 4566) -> 0.01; 6.2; 6.61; 6.37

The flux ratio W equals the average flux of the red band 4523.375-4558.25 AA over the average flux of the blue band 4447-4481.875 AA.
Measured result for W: 1.1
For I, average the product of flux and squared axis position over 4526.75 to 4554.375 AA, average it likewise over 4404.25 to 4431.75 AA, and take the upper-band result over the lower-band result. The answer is 1.1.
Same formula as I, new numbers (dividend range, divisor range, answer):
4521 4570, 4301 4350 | 1.04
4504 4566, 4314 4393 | 1.06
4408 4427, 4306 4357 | 0.91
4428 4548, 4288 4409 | 1.00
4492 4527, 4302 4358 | 1.01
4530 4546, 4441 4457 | 1.10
